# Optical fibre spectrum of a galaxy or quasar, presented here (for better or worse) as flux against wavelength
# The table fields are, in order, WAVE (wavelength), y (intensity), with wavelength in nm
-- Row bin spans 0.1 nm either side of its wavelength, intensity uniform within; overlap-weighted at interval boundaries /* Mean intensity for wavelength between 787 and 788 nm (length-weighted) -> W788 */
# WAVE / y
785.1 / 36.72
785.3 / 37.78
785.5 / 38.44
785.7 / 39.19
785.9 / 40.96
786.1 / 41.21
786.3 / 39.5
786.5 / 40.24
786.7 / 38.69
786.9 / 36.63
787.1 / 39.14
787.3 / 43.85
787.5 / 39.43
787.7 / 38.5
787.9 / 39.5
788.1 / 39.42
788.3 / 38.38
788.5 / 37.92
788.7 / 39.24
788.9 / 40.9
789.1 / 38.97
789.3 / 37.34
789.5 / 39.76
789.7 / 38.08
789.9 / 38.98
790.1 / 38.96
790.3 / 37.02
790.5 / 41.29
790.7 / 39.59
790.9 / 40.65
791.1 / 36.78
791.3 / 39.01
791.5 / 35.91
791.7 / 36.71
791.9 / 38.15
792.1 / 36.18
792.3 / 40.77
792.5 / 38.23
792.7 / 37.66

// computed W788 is 40.1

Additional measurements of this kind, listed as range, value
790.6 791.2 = 39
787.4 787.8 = 39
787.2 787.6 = 41.6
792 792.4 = 38.5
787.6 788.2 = 39.1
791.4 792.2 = 36.7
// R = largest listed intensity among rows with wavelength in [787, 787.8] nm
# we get 43.85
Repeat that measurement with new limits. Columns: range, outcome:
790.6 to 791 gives 40.65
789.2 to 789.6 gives 39.76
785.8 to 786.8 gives 41.21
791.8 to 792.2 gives 38.15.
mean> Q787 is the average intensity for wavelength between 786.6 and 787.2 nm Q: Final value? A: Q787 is 38.2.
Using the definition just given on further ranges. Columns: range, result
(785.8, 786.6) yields 40.5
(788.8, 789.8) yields 39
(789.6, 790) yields 38.5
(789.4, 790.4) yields 38.6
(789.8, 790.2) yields 39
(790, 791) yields 39.5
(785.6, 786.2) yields 40.5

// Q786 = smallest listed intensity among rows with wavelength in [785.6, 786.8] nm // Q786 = 38.69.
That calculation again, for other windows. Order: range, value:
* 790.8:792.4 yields 35.91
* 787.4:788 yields 38.5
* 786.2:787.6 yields 36.63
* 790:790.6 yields 37.02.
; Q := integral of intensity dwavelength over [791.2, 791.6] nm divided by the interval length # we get 37.5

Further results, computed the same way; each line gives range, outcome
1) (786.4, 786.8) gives 39.5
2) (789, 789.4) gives 38.2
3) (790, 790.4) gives 38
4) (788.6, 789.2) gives 39.7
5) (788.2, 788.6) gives 38.1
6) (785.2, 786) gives 39.1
